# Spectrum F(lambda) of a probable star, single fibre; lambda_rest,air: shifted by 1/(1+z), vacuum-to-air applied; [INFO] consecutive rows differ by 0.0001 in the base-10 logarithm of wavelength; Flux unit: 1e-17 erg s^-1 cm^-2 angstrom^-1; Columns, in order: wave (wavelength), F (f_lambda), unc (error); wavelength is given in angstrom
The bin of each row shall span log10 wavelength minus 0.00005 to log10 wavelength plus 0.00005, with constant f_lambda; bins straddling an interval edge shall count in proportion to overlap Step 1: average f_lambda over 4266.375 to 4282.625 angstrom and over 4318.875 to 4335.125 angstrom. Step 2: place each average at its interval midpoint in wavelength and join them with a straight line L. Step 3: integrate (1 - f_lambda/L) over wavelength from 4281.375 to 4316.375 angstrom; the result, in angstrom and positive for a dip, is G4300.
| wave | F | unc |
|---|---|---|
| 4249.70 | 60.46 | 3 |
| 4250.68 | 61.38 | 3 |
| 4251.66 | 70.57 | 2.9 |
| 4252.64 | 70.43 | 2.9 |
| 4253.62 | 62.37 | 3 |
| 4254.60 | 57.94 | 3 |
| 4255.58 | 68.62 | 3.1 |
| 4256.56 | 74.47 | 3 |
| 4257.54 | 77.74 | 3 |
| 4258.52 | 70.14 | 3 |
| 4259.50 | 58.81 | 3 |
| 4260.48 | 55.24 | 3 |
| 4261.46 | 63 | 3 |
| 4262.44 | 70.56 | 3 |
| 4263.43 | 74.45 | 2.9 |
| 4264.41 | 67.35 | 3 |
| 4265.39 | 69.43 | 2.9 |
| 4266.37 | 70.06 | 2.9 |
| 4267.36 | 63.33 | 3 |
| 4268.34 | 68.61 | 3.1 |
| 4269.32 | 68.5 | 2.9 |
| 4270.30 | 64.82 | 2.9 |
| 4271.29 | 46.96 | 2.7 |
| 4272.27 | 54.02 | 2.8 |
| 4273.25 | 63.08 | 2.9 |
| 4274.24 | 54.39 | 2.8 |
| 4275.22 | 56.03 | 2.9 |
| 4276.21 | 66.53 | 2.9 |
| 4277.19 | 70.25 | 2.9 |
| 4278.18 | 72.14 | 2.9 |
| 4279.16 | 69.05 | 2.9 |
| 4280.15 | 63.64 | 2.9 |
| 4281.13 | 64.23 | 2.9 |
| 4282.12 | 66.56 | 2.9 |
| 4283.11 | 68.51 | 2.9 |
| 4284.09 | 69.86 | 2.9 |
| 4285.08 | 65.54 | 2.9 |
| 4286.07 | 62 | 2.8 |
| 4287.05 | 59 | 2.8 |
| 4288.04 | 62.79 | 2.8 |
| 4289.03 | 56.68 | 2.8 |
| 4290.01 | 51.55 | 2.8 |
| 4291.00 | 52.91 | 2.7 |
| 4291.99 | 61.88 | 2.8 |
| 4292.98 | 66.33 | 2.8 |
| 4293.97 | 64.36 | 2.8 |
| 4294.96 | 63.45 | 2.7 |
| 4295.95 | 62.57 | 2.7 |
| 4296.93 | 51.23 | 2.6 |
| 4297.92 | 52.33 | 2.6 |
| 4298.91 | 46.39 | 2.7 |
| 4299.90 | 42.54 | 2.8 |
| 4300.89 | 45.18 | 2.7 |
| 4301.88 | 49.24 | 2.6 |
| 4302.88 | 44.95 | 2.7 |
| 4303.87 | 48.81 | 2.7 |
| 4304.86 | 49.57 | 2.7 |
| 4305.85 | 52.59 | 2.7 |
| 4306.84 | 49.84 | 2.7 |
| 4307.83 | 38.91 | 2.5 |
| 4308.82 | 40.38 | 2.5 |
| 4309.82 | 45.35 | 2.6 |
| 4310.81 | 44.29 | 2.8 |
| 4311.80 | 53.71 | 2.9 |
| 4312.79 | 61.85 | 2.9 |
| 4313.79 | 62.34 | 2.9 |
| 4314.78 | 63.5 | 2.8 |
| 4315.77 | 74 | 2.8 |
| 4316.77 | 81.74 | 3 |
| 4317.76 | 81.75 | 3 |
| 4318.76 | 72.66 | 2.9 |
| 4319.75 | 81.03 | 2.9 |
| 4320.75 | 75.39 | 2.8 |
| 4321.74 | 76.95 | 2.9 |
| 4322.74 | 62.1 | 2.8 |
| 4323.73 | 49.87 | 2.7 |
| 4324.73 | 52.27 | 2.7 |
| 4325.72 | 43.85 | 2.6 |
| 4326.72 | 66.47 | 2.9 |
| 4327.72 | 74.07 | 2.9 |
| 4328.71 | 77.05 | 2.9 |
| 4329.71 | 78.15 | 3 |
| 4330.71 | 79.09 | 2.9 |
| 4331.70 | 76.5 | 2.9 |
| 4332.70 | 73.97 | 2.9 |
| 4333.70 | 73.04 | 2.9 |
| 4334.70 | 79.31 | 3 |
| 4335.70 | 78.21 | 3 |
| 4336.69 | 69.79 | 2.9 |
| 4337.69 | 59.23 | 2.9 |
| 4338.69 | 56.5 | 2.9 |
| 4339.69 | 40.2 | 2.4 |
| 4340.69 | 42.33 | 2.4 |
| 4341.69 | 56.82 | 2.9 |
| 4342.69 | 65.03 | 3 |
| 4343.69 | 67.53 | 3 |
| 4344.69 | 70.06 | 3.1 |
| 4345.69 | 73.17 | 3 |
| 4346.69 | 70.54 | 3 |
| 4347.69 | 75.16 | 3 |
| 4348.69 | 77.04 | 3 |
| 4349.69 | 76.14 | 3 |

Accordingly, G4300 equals 5.5 angstrom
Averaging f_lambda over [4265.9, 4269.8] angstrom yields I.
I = 67.6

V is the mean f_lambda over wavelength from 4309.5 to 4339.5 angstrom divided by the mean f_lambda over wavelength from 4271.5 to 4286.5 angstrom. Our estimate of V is 1.05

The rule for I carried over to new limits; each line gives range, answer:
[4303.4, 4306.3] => 50.3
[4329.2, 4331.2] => 78.4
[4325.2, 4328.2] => 61.3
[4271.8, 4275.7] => 56.9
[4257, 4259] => 74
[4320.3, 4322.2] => 76.4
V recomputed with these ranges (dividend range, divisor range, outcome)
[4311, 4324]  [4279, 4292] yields 1.10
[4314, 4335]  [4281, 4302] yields 1.21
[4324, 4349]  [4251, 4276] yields 1.03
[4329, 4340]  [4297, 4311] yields 1.50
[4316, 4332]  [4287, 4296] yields 1.17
